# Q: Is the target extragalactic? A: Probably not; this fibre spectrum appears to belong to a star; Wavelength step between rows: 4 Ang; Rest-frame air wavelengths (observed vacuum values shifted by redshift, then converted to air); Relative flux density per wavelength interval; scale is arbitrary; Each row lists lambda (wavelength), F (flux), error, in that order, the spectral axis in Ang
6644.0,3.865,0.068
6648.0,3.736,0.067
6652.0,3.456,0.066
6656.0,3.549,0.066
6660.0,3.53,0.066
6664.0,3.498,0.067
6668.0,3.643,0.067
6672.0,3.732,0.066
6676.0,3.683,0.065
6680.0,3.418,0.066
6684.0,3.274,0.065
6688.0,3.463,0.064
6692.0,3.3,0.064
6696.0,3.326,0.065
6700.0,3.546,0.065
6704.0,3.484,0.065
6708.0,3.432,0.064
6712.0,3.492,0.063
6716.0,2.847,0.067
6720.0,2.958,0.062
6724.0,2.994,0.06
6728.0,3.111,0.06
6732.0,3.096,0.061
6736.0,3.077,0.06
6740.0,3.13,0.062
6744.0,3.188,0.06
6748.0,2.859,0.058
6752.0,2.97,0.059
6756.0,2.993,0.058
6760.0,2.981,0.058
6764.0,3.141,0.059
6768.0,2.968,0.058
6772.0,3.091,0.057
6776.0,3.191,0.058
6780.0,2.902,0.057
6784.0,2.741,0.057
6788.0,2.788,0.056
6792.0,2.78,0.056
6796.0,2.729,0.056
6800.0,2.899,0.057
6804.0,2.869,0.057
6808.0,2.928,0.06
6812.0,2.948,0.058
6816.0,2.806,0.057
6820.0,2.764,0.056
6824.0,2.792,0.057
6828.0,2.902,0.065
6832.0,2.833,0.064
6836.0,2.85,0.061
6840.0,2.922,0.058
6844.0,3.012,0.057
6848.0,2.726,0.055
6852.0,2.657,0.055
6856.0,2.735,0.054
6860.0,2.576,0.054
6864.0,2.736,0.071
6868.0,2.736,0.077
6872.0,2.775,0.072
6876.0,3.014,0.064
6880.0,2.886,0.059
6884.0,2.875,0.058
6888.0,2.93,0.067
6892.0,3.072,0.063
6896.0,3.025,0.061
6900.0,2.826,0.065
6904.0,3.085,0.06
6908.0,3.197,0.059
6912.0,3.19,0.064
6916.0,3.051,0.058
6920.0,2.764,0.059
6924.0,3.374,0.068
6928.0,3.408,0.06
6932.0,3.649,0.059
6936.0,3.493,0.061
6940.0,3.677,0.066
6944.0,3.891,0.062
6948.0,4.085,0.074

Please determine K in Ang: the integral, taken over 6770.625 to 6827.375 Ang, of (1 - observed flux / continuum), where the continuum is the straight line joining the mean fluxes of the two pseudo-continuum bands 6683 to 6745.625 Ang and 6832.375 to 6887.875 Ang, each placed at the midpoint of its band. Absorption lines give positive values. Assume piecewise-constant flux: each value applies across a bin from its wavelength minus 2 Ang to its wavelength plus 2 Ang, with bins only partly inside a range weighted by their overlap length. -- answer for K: 2.2 Ang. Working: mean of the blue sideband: 3.23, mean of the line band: 2.87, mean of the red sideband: 2.81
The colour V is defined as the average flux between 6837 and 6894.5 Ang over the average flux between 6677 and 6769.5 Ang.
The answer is 0.89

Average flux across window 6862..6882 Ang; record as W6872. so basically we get 2.83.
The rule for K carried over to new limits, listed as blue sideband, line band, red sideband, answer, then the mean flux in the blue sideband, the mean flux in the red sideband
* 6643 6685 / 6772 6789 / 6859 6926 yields 1.71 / 3.58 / 2.95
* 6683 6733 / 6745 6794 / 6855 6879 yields 1.82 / 3.26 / 2.77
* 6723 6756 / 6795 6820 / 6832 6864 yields 0.19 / 3.05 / 2.78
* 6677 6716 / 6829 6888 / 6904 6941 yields 8.95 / 3.39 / 3.29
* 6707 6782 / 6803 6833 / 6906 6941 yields 2.93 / 3.07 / 3.3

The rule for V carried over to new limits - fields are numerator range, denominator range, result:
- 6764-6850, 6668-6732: 0.86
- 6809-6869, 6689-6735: 0.87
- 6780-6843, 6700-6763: 0.91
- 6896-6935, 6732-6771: 1.04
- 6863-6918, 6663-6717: 0.86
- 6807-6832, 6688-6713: 0.83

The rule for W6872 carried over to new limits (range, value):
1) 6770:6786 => 2.98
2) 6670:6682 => 3.61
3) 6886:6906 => 2.99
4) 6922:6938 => 3.48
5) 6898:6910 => 3.04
